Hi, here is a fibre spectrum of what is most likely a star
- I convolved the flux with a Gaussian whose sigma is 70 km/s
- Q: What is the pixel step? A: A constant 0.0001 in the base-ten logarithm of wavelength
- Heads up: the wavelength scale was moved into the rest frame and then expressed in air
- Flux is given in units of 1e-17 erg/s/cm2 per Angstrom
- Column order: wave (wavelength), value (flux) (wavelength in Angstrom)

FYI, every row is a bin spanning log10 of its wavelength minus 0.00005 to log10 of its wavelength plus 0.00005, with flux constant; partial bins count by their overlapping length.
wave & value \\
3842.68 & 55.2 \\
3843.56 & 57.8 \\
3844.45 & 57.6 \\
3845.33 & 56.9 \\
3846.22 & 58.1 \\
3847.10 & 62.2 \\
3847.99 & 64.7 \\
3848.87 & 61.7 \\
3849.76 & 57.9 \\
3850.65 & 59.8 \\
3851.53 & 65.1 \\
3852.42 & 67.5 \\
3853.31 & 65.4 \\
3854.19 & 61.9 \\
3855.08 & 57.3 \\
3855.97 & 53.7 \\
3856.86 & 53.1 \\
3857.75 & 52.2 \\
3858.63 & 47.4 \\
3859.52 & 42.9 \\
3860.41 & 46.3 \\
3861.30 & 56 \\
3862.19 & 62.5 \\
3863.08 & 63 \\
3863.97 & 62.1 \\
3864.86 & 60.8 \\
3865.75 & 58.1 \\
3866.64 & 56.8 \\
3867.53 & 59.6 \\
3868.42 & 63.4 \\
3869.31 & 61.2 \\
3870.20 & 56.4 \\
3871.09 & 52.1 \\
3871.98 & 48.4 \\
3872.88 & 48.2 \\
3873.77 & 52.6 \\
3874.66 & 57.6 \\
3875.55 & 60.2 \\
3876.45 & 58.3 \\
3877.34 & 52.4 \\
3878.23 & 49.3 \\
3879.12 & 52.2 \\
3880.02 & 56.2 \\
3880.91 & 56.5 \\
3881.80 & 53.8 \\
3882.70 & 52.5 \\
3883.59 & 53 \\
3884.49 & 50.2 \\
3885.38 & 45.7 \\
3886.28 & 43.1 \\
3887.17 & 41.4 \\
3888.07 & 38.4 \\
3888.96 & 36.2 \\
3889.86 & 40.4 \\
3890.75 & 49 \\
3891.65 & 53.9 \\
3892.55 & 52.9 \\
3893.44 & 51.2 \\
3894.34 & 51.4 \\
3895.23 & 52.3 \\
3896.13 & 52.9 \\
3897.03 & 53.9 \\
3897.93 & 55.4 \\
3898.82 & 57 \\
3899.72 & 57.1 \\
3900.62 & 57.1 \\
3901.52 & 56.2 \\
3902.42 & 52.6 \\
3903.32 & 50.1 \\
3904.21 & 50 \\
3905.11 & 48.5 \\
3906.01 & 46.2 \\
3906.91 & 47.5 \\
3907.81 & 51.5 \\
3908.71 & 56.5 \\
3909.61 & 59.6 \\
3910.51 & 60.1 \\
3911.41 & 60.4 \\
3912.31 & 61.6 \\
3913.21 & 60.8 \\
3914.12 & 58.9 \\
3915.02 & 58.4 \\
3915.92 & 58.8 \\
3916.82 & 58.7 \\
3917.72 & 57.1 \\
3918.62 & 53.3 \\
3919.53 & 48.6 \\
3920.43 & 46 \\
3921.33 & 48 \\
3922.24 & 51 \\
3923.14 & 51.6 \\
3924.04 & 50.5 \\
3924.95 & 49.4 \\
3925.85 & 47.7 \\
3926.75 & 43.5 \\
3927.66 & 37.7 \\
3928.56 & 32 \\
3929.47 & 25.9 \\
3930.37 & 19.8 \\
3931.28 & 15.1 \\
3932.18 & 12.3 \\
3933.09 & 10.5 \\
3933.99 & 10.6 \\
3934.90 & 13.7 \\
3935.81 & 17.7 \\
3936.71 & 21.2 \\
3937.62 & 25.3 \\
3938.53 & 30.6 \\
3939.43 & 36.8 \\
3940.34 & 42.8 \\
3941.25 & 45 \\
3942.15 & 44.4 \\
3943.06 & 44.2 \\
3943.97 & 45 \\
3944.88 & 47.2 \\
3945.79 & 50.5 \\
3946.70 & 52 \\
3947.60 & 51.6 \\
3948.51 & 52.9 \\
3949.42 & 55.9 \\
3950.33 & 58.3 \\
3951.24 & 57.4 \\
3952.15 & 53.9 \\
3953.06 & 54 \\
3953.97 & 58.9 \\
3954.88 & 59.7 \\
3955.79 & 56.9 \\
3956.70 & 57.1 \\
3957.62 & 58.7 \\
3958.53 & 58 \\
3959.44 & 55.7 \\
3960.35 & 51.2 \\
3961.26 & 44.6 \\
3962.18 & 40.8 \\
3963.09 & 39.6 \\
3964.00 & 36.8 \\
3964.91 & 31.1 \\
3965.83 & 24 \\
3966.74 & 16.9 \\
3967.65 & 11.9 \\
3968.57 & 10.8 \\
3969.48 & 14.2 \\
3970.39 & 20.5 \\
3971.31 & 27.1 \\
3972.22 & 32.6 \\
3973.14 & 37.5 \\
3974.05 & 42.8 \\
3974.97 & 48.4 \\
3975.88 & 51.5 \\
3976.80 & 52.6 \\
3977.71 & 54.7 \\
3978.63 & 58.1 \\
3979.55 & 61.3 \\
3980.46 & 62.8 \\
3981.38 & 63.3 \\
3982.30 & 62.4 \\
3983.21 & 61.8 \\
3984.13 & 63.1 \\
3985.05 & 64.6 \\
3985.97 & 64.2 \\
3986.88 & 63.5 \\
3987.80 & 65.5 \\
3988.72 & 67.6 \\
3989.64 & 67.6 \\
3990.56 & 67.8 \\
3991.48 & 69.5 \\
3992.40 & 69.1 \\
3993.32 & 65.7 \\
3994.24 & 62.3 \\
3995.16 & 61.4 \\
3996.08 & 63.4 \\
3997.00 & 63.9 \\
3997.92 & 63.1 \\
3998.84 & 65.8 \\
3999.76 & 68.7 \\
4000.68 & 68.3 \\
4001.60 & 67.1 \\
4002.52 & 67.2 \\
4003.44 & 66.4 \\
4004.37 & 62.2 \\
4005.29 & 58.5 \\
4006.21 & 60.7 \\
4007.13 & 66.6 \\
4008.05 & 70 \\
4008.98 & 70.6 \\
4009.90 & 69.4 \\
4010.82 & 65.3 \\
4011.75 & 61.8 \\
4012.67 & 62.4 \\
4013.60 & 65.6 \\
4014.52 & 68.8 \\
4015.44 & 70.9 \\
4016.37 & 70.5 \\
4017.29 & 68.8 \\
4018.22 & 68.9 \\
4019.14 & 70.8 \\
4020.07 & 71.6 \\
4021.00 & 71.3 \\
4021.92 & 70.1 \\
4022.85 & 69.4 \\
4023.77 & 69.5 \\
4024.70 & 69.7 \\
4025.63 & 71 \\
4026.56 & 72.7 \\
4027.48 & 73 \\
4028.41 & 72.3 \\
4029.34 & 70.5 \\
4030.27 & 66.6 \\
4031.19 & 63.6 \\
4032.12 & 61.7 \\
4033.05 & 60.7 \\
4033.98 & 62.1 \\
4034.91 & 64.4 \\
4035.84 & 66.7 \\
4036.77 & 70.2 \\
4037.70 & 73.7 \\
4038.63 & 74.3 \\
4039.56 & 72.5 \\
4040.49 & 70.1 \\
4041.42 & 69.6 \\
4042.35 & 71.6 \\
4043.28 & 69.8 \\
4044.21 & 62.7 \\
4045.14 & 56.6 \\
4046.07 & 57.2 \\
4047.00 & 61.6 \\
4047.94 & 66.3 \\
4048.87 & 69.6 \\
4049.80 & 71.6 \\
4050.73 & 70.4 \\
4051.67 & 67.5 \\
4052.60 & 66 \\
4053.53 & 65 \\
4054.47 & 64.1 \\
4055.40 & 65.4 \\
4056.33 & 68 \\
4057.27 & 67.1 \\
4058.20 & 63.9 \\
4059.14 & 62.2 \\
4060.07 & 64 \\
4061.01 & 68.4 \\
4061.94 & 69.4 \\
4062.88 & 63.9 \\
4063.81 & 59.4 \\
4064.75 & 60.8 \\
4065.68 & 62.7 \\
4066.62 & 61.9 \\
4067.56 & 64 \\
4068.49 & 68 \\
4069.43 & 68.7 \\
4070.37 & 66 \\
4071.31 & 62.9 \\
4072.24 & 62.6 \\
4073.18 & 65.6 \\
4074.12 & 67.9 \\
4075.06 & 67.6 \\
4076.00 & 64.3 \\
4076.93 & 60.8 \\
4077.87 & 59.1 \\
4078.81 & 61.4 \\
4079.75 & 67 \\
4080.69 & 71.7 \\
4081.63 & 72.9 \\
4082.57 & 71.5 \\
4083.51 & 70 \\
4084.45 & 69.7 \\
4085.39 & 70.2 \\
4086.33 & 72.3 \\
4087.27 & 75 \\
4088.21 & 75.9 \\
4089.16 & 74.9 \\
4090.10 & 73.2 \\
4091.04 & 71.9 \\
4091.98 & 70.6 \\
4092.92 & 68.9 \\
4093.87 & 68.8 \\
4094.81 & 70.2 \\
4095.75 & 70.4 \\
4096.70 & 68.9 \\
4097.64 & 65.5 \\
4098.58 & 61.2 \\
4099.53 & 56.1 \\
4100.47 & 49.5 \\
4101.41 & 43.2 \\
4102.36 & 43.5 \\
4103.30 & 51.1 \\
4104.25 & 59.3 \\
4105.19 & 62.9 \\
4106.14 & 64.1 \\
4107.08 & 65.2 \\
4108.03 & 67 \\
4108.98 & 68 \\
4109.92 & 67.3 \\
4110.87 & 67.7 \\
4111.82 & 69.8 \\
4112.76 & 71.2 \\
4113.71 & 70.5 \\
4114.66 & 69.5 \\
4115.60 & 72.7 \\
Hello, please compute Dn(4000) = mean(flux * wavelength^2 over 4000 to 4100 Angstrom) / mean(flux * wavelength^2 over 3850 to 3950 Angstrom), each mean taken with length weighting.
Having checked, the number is 1.5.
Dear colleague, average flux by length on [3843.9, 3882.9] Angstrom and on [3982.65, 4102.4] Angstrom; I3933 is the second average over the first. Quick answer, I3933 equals 1.17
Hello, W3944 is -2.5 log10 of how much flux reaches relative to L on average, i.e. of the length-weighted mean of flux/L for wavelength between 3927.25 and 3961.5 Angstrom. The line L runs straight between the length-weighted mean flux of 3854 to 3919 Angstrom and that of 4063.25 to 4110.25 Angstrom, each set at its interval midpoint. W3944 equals 0.36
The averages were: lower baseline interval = 53.7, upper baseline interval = 65.2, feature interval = 41.2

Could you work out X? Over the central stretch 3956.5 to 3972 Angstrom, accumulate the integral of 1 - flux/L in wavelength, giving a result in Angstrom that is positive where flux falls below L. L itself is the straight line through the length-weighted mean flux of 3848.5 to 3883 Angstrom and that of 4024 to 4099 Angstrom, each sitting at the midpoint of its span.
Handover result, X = 6.8 Angstrom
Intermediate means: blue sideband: 56.5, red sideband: 67.3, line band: 34.8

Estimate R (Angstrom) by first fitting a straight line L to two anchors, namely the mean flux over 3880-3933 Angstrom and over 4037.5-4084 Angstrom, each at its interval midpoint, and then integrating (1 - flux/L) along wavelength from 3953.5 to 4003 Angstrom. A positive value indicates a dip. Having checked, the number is 3.8 Angstrom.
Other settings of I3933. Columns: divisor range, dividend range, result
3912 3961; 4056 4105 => 1.45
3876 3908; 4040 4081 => 1.29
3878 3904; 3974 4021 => 1.27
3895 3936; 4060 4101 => 1.44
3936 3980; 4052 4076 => 1.50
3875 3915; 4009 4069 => 1.28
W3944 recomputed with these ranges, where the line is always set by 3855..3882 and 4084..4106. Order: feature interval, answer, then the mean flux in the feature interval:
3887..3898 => 0.16 mag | 48.3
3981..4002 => -0.08 mag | 65.2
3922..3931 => 0.39 mag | 40.2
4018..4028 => -0.15 mag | 70.8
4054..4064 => -0.03 mag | 65.3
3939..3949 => 0.24 mag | 46.6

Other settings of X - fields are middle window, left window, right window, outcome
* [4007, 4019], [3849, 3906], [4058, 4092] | -0.9 Angstrom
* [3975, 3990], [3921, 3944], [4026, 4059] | -3.8 Angstrom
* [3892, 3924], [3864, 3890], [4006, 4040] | 1.0 Angstrom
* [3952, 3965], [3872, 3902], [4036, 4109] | 1.4 Angstrom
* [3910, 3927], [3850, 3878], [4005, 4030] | 1.9 Angstrom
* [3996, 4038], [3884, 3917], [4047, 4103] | -4.1 Angstrom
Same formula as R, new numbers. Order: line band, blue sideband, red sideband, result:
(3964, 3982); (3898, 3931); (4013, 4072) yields 6.2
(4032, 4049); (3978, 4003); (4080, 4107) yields -0.3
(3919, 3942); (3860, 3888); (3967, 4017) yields 9.2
